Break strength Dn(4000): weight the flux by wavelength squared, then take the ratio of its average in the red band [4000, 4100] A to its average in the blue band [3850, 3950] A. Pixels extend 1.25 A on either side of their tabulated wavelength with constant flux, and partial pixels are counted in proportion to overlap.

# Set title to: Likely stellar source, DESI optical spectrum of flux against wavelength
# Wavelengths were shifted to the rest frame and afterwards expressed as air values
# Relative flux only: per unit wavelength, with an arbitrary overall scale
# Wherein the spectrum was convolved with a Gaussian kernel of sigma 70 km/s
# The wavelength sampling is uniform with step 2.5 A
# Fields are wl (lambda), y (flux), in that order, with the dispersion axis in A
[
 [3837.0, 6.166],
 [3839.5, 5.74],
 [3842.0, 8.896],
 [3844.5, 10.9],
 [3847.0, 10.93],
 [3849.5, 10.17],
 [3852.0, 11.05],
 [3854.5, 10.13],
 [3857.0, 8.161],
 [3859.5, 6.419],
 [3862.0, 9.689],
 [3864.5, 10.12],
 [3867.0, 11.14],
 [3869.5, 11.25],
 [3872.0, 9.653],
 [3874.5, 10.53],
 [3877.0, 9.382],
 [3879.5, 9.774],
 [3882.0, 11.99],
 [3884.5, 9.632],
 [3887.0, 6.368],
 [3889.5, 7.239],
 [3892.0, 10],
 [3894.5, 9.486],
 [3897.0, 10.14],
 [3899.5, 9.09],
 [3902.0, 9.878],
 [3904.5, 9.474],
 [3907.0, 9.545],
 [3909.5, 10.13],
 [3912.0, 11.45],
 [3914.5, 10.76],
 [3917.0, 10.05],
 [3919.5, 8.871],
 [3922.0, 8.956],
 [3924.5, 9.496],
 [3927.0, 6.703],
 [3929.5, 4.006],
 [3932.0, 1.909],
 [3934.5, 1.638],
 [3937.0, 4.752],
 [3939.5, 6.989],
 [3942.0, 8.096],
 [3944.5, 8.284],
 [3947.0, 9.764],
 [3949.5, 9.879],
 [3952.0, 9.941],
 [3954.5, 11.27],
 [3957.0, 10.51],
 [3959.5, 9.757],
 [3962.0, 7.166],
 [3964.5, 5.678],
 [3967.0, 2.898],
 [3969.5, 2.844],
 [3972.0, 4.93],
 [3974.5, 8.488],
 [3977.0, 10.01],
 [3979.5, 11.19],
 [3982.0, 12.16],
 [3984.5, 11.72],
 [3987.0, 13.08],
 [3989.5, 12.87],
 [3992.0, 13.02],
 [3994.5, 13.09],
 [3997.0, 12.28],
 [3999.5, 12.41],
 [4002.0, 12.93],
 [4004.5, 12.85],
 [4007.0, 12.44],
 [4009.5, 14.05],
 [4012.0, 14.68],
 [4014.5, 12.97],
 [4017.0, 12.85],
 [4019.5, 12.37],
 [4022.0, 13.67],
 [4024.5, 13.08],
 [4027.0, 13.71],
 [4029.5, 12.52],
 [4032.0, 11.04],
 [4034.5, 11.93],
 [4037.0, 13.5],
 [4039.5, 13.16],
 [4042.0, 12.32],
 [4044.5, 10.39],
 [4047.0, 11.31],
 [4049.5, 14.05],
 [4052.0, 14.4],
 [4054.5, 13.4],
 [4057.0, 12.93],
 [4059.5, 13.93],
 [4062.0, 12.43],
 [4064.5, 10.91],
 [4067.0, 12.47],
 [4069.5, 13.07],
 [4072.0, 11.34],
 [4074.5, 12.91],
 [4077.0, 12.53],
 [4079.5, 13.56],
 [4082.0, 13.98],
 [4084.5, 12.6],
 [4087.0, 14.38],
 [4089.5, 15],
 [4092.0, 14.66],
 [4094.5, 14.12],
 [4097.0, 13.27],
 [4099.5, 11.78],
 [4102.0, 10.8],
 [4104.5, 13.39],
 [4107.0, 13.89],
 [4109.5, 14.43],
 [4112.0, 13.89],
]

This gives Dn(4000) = 1.60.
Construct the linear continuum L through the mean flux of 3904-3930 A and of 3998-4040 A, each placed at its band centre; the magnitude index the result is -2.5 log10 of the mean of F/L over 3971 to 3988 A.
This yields 0.13 mag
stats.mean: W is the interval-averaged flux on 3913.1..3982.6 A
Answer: 7.72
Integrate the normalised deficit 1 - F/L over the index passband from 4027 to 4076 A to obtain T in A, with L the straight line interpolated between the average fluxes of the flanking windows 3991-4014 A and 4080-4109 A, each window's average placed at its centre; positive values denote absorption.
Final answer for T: 2.7 A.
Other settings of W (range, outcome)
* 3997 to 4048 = 12.7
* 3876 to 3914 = 9.6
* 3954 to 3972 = 6.83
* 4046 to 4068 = 12.9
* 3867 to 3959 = 8.84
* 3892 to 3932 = 9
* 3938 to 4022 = 10.4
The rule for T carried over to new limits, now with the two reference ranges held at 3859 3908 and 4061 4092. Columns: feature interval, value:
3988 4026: -4.1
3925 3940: 8.6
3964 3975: 6.4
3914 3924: 0.6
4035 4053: -0.4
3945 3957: 0.7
